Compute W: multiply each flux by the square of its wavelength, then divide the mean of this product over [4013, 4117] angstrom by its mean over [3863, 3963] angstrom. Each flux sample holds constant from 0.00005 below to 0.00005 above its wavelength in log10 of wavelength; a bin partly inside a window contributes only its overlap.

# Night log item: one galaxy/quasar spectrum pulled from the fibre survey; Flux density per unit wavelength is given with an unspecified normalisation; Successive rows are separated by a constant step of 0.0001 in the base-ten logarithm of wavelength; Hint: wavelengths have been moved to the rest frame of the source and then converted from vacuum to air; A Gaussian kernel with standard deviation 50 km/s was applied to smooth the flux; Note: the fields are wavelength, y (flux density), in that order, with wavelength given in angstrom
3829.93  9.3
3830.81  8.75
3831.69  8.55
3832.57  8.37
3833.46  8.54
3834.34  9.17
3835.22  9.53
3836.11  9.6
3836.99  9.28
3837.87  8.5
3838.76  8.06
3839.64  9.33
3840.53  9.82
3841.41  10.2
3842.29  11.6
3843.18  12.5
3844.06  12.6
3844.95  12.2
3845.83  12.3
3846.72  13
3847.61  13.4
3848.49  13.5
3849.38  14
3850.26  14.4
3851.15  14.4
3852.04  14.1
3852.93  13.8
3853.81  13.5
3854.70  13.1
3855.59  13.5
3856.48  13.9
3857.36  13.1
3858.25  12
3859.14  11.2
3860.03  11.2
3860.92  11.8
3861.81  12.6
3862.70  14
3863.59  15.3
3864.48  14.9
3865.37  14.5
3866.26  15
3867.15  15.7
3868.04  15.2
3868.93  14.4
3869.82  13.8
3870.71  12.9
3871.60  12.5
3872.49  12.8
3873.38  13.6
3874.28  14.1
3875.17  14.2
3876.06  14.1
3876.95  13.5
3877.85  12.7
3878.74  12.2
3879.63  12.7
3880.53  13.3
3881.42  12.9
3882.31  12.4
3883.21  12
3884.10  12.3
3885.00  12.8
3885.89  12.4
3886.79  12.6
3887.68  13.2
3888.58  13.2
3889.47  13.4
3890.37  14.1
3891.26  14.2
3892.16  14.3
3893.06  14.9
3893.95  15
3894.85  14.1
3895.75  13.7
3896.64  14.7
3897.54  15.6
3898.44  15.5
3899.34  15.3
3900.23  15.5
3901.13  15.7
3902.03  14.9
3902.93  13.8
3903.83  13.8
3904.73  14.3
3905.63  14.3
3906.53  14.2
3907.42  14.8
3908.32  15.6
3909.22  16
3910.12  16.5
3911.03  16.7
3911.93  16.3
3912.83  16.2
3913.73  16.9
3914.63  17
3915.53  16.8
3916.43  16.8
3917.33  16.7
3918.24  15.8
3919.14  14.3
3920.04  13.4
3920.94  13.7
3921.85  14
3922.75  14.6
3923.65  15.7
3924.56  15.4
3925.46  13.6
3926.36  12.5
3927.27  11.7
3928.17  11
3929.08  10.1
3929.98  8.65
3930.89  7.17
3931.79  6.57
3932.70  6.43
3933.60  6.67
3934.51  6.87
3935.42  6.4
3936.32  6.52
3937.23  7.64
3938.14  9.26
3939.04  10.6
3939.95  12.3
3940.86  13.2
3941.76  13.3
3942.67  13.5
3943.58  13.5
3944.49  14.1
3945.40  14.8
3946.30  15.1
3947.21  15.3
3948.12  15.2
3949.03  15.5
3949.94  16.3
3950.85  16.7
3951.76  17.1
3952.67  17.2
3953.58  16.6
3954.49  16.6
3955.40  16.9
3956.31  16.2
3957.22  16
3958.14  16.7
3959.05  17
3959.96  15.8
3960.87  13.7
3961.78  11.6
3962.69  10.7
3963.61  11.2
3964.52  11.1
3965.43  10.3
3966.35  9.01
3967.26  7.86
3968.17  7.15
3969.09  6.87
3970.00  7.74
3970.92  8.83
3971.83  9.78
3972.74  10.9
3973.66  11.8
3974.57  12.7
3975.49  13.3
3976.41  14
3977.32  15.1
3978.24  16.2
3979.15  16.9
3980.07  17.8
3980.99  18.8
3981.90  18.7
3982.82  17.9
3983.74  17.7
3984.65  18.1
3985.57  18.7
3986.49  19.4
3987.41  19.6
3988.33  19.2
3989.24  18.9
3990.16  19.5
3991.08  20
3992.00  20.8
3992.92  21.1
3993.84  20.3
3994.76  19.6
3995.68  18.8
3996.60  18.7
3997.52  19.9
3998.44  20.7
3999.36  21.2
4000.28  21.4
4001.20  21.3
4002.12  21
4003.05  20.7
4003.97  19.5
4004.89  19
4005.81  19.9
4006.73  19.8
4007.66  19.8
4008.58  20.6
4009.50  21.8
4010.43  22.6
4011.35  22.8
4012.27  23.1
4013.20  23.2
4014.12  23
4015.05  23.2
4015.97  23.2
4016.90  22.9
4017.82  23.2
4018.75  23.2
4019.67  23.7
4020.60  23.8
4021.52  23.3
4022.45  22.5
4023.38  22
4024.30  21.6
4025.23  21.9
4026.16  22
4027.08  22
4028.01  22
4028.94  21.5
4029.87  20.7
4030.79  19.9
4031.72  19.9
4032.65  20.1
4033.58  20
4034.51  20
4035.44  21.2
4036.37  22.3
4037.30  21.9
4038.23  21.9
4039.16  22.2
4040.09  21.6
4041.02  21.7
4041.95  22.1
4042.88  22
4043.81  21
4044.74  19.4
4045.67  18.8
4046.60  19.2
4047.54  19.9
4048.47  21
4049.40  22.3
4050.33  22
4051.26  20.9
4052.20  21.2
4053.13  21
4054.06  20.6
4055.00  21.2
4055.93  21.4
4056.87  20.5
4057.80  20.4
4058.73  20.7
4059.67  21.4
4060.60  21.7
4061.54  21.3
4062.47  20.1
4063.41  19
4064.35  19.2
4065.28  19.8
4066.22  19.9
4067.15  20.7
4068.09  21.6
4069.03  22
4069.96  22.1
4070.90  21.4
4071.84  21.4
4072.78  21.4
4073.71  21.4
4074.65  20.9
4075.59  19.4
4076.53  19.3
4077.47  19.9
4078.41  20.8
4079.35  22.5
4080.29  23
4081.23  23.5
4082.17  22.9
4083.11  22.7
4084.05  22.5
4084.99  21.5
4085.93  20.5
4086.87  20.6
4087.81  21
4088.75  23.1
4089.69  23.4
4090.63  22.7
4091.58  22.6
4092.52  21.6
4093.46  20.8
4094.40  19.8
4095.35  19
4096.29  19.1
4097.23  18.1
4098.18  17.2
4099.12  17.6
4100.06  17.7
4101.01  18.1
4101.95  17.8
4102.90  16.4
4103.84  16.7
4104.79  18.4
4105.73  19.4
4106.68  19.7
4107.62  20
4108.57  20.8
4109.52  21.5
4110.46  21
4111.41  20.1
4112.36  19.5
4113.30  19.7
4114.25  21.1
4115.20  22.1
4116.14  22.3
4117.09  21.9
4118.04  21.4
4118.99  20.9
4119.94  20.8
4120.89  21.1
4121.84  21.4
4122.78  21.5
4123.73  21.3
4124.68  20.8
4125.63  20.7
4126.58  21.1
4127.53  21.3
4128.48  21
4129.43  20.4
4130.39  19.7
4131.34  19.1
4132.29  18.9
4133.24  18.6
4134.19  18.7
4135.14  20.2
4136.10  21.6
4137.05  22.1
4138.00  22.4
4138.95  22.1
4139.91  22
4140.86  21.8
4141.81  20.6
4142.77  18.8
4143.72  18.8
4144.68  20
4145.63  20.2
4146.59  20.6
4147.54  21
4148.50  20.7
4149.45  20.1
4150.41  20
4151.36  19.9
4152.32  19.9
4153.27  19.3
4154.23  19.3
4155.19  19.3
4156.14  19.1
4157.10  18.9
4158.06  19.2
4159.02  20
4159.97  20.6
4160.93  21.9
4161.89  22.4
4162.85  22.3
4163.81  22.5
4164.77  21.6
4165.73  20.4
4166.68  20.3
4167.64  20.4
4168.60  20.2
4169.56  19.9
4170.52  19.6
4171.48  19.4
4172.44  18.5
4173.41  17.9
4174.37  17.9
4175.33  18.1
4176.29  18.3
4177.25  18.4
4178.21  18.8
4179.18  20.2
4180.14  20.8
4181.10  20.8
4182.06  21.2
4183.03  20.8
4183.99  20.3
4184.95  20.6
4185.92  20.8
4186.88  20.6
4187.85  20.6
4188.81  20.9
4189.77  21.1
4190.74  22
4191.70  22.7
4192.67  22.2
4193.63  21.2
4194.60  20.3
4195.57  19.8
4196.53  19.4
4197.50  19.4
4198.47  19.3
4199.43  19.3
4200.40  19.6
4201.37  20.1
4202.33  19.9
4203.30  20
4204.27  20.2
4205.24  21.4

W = 1.6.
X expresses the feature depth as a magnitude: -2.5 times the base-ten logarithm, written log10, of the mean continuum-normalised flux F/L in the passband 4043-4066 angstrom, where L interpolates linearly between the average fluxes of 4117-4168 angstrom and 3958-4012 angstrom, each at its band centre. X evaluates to -0.12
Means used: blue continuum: 16.7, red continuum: 20.6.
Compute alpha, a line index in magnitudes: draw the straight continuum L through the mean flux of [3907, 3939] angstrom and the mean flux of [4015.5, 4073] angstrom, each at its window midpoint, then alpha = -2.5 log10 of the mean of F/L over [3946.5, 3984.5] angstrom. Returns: 0.12 mag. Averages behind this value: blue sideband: 12.7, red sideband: 21.3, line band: 14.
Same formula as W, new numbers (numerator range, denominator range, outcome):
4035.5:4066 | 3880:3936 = 1.66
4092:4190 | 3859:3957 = 1.65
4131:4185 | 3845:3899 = 1.71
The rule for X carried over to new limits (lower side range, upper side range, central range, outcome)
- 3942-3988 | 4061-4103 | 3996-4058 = -0.21 mag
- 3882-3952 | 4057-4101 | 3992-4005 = -0.18 mag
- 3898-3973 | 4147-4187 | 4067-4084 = -0.23 mag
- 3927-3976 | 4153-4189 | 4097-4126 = -0.12 mag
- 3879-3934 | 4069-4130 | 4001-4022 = -0.24 mag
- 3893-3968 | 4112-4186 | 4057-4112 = -0.12 mag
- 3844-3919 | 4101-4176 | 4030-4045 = -0.18 mag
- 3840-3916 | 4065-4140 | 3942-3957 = 0.03 mag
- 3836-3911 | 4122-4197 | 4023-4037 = -0.22 mag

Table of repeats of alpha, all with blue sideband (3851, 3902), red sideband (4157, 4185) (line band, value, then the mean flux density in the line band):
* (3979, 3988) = -0.152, 18.4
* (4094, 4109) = 0.006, 18.5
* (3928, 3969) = 0.242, 12.2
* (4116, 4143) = -0.090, 20.8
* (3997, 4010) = -0.238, 20.5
